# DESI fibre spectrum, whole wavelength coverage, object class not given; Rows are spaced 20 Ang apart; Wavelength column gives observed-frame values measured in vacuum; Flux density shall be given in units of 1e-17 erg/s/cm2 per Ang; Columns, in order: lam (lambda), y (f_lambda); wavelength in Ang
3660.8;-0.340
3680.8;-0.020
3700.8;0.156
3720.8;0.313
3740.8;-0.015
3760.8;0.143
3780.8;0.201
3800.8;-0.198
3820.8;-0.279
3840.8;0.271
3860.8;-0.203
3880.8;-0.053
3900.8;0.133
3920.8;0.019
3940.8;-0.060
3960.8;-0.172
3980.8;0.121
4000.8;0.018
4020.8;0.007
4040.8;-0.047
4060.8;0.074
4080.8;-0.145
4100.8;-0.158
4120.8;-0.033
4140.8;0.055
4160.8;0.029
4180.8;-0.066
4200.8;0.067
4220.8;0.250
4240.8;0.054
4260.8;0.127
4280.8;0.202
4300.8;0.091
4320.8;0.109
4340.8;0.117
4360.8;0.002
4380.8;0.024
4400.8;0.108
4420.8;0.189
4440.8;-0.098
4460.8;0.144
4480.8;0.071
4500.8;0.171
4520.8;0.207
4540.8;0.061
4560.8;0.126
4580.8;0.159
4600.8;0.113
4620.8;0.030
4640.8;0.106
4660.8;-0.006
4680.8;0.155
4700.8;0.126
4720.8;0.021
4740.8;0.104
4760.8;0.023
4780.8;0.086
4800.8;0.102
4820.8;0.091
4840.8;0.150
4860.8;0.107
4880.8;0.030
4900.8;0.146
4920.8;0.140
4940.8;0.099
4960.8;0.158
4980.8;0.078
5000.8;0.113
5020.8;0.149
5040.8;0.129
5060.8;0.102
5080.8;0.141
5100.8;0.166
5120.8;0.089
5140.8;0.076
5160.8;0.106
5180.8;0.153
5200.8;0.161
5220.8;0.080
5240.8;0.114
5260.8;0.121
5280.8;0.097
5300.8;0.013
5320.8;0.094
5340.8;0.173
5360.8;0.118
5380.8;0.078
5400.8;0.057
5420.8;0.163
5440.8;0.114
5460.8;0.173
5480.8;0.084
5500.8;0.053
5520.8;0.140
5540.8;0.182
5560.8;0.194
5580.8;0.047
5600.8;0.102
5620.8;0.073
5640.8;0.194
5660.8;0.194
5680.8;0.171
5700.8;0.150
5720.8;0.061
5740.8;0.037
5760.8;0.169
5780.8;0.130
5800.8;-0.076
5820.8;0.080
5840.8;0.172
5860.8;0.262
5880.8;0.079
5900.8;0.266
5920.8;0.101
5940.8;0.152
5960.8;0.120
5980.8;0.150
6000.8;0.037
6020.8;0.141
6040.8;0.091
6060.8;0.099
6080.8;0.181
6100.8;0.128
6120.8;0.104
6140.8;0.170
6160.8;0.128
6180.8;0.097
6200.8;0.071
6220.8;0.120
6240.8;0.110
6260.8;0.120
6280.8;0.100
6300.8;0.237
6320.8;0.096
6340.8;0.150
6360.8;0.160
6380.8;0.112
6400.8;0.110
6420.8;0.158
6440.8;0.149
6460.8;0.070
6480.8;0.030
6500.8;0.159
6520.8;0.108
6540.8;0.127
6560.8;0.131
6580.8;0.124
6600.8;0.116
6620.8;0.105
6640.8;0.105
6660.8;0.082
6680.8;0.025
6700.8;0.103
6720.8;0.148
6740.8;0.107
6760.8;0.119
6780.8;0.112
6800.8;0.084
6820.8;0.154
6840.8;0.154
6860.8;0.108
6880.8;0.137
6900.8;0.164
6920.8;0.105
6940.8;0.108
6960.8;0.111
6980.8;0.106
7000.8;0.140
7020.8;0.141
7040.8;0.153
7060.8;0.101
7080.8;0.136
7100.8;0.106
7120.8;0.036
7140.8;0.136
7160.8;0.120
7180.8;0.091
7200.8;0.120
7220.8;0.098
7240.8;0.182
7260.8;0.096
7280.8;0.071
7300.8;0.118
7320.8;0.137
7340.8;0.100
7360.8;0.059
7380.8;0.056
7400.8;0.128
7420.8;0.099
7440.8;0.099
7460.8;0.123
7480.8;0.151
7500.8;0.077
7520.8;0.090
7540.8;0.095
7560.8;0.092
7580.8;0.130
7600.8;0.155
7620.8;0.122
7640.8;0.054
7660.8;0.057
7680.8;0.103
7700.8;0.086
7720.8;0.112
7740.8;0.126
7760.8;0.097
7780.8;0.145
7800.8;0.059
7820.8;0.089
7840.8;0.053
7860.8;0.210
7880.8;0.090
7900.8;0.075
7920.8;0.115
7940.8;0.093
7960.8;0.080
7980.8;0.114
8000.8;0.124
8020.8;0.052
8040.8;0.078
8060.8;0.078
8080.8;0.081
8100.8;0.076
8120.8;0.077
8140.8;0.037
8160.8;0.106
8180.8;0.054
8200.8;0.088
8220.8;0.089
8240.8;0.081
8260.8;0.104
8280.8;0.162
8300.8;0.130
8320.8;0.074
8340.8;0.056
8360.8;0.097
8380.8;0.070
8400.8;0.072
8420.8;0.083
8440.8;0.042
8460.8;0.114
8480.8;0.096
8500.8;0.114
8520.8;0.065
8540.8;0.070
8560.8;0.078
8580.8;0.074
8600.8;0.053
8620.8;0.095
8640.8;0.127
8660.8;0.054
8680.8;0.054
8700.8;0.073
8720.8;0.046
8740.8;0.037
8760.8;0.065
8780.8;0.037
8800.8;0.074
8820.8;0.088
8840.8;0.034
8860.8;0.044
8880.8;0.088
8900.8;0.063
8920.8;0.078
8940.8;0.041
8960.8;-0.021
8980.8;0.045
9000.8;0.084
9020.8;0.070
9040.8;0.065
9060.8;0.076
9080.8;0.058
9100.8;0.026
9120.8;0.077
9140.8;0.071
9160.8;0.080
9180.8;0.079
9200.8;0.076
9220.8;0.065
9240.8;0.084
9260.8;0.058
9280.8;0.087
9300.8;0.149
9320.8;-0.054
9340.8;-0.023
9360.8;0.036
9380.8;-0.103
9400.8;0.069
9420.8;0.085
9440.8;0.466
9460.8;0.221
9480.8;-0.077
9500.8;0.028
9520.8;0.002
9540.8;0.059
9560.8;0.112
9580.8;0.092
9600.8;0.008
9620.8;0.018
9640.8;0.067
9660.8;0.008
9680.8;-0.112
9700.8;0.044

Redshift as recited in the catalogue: 0.79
